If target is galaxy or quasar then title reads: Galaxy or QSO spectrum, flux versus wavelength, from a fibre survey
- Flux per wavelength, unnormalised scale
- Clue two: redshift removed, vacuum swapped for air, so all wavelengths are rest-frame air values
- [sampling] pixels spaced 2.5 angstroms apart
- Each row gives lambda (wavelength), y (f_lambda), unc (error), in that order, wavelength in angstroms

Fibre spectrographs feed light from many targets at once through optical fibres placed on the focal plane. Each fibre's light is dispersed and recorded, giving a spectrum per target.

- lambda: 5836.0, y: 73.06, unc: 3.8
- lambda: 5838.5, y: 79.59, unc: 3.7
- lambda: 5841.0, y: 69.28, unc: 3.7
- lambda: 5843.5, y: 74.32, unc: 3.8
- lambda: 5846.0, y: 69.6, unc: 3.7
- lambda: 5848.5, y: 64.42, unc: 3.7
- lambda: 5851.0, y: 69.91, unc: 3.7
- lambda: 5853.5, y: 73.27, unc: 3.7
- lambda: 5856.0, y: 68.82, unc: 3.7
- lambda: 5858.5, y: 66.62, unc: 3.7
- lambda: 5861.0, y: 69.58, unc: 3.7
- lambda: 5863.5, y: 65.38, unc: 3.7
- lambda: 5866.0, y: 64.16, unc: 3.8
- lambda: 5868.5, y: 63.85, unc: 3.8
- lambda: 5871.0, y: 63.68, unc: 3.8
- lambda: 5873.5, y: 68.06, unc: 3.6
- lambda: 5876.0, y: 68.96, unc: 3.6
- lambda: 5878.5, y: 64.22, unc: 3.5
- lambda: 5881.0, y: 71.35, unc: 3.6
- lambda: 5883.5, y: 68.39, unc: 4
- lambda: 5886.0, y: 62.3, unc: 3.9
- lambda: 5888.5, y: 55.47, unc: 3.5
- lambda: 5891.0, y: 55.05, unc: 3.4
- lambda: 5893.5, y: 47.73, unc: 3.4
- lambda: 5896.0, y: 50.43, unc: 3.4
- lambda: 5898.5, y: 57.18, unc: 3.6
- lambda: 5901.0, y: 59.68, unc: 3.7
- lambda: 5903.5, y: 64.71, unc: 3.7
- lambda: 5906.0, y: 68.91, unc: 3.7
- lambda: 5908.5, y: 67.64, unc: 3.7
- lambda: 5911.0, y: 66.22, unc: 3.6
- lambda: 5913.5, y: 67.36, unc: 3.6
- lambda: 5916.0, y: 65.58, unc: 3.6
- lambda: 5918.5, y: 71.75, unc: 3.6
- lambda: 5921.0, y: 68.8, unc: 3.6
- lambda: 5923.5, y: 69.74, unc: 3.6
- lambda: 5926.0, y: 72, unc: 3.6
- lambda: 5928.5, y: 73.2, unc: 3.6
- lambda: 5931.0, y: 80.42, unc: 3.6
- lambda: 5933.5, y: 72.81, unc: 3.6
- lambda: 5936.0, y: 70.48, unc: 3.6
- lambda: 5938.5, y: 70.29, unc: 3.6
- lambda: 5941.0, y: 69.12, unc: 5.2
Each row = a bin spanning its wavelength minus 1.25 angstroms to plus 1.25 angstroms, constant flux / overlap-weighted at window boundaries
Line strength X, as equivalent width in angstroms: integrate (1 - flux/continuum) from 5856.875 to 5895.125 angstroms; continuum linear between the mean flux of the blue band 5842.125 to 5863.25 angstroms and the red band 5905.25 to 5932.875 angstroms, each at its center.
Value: 3.34 angstroms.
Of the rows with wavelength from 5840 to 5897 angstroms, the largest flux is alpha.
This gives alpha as 74.32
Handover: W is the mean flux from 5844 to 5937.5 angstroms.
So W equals 66.2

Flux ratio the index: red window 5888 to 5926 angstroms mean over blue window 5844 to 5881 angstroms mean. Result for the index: 0.93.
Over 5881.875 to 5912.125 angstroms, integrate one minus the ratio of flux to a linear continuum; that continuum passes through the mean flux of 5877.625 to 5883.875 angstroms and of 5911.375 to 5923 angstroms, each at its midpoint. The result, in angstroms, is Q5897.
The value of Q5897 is 3.5 angstroms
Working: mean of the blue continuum 68.2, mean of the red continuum 68.3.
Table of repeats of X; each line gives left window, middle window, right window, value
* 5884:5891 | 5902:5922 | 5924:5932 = 0.3 angstroms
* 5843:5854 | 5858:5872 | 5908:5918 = 0.7 angstroms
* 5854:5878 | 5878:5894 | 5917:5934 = 1.8 angstroms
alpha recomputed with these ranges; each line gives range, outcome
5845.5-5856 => 73.27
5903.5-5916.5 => 68.91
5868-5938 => 80.42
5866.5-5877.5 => 68.96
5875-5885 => 71.35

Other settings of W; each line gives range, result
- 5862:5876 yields 65.5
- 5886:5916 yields 60.4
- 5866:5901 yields 61.3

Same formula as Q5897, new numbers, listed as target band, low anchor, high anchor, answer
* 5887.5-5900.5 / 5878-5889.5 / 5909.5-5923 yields 2.4 angstroms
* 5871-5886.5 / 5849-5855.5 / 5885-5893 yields -1.7 angstroms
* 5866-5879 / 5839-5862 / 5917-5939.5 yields 0.9 angstroms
